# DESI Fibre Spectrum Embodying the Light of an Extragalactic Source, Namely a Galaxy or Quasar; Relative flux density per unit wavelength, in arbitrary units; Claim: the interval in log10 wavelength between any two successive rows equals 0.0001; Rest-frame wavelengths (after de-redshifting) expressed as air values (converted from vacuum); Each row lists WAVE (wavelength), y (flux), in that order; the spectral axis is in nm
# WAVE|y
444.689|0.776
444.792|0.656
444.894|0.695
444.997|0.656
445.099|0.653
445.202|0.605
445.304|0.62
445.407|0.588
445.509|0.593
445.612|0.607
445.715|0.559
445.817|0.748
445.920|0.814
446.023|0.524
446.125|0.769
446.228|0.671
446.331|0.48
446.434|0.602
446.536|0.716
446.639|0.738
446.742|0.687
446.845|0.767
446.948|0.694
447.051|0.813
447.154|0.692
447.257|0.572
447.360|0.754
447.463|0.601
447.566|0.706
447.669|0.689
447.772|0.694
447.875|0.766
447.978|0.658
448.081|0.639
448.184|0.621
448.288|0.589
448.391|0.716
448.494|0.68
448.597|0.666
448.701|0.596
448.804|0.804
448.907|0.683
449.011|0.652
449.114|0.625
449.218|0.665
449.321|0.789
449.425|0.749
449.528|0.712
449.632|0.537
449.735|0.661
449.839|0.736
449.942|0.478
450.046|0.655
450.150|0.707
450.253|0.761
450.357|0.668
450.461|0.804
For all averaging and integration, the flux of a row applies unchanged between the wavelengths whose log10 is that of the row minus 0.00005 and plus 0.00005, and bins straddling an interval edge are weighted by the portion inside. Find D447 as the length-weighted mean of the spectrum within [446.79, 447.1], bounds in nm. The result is 0.756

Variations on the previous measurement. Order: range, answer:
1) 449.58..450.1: 0.613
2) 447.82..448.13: 0.689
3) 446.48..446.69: 0.726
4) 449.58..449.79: 0.6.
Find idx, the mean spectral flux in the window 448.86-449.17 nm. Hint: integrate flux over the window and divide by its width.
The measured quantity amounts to 0.651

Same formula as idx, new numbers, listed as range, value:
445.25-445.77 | 0.595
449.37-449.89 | 0.679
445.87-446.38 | 0.652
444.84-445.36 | 0.645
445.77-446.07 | 0.696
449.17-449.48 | 0.736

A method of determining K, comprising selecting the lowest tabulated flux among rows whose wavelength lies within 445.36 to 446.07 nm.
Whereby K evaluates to 0.524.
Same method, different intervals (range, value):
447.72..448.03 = 0.658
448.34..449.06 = 0.596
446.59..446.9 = 0.687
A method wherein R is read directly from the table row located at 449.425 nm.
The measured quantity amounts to 0.749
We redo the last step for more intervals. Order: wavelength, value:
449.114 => 0.625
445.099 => 0.653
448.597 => 0.666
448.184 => 0.621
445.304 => 0.62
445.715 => 0.559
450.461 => 0.804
